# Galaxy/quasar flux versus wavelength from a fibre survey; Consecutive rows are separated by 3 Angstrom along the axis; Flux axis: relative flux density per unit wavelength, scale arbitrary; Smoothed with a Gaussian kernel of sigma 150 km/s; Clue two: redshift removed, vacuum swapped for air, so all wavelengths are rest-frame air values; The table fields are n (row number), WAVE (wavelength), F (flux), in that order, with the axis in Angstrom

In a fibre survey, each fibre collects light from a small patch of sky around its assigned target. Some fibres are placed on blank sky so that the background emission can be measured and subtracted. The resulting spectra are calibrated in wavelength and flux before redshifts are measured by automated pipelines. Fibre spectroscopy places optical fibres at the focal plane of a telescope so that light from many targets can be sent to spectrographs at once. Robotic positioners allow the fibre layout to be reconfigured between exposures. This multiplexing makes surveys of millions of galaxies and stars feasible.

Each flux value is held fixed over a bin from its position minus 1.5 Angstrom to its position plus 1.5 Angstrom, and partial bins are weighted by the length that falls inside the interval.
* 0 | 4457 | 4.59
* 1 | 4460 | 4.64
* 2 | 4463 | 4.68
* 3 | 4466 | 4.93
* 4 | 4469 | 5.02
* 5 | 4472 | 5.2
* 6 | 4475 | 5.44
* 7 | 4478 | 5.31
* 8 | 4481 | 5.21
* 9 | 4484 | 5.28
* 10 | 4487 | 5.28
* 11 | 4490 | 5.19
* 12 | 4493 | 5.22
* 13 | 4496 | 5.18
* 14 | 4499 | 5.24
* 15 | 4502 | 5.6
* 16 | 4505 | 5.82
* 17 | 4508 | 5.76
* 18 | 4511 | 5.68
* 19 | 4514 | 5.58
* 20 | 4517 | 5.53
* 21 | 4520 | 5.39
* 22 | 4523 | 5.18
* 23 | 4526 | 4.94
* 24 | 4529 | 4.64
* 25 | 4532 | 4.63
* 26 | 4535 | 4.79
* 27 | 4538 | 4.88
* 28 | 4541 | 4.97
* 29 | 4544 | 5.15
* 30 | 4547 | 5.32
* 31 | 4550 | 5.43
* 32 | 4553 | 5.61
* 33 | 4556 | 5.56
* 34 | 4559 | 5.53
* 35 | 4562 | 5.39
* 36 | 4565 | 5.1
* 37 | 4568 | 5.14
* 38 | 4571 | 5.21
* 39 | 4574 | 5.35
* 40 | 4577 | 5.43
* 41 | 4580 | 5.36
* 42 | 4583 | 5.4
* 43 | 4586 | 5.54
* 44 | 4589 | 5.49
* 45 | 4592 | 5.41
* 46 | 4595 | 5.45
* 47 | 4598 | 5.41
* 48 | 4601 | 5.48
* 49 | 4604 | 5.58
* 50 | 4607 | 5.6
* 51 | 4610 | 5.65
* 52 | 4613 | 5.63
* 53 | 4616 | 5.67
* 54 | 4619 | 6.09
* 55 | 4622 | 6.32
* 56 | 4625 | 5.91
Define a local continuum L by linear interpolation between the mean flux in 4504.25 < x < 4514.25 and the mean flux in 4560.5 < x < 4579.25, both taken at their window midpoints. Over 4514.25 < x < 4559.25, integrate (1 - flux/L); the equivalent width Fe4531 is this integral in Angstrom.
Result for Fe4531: 2.79 Angstrom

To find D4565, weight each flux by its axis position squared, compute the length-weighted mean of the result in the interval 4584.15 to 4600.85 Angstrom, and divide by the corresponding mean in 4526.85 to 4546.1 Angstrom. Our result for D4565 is 1.15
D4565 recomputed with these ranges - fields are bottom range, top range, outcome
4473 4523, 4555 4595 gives 1.03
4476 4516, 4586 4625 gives 1.10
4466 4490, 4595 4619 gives 1.13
